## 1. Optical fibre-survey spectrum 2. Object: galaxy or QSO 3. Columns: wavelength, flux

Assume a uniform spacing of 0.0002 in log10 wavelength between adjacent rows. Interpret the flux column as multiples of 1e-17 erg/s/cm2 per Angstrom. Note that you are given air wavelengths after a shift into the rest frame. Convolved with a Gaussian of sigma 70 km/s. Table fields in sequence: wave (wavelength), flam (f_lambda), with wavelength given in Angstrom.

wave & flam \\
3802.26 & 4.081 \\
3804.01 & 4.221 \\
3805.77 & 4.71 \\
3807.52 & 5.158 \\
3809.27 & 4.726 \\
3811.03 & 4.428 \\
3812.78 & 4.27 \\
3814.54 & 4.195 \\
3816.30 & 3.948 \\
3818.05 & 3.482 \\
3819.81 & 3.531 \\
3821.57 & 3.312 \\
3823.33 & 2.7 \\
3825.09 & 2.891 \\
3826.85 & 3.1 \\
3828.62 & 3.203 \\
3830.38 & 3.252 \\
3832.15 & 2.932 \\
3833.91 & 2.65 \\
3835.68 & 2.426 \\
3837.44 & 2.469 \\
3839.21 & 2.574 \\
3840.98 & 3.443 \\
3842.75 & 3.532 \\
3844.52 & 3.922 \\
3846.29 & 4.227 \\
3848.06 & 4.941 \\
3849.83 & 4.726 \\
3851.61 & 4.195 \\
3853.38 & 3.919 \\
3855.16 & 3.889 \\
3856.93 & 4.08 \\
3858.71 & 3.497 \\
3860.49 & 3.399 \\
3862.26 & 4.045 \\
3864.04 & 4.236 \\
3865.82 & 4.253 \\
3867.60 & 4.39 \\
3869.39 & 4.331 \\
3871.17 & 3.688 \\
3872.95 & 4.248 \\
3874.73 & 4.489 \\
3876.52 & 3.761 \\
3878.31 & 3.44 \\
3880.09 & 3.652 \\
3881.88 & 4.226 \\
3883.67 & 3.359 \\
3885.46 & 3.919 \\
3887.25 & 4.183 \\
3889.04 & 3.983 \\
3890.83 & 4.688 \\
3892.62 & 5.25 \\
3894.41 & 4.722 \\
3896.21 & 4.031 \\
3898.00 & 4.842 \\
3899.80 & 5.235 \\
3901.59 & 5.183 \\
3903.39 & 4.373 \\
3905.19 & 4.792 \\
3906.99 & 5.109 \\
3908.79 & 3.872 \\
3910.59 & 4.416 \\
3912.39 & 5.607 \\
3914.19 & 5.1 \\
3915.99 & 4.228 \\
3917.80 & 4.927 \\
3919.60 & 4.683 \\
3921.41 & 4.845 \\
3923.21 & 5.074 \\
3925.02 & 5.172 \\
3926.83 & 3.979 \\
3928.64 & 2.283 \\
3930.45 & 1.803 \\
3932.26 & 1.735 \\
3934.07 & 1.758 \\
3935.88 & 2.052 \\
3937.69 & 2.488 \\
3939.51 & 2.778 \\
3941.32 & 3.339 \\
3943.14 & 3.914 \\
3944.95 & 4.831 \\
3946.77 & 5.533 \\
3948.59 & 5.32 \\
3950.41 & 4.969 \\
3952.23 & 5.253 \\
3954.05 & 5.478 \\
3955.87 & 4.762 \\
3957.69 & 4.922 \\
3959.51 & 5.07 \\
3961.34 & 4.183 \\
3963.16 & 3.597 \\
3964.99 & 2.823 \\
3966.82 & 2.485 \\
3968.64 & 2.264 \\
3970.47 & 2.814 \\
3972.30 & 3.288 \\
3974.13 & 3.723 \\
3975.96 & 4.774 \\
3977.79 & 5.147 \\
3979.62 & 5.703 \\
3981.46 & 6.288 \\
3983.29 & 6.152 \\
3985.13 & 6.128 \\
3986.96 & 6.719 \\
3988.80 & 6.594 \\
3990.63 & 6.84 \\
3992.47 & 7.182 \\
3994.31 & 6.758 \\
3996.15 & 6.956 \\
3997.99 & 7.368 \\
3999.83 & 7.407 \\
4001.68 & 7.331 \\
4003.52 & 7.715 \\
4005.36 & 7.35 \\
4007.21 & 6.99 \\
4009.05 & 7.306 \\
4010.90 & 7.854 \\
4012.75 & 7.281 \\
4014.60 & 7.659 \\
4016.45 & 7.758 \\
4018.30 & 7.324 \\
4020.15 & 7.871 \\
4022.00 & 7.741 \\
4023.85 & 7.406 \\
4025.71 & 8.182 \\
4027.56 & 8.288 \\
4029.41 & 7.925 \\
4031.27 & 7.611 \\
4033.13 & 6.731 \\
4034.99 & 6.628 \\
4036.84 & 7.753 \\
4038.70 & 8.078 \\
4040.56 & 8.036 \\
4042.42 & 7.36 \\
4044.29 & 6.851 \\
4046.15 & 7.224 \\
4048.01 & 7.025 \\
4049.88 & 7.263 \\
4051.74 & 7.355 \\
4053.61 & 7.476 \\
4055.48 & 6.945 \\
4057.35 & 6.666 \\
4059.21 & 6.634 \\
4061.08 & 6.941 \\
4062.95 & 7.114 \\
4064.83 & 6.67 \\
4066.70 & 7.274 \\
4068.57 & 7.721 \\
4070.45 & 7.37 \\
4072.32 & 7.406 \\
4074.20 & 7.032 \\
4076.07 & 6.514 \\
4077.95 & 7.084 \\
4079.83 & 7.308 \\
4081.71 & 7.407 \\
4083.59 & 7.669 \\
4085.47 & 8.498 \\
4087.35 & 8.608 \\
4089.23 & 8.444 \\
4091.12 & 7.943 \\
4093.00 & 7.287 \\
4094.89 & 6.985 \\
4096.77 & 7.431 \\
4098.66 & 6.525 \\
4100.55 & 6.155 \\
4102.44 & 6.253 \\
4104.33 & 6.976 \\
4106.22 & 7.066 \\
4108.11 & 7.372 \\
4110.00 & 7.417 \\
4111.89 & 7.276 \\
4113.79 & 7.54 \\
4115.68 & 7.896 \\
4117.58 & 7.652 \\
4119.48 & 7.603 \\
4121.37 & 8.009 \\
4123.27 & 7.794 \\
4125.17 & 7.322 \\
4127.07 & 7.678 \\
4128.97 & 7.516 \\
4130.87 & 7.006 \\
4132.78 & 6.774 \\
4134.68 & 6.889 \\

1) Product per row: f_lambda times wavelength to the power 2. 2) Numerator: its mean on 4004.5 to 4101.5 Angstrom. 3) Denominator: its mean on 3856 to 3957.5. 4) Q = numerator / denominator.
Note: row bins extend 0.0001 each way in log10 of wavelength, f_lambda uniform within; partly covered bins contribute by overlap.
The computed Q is 1.90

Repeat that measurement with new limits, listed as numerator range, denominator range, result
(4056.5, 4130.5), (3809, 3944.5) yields 2.11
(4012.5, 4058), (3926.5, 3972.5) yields 2.16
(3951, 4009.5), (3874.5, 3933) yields 1.35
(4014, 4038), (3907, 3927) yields 1.69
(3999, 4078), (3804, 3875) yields 2.15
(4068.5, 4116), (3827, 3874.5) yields 2.23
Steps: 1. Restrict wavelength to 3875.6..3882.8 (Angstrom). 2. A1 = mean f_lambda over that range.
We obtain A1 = 3.77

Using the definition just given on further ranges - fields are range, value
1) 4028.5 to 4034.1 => 7.4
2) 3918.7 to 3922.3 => 4.76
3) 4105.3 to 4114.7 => 7.33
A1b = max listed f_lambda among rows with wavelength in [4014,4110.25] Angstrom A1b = 8.608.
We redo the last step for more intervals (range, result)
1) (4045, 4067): 7.476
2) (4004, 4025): 7.871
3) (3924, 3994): 7.182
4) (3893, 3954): 5.607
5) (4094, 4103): 7.431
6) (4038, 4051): 8.078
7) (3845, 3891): 4.941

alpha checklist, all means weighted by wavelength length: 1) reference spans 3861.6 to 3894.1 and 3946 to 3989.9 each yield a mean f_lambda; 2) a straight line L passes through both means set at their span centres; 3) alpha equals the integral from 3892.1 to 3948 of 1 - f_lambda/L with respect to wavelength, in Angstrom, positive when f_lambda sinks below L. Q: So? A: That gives 3.57 Angstrom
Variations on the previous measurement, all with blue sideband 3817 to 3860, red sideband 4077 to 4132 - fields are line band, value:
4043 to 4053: -0.87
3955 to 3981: 6.68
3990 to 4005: -3.52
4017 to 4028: -2.78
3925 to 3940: 7.20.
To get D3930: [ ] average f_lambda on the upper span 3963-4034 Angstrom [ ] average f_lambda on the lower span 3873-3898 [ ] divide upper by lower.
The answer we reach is 1.5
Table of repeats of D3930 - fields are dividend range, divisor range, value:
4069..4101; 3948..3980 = 1.76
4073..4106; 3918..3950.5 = 1.98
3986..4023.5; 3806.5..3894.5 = 1.91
